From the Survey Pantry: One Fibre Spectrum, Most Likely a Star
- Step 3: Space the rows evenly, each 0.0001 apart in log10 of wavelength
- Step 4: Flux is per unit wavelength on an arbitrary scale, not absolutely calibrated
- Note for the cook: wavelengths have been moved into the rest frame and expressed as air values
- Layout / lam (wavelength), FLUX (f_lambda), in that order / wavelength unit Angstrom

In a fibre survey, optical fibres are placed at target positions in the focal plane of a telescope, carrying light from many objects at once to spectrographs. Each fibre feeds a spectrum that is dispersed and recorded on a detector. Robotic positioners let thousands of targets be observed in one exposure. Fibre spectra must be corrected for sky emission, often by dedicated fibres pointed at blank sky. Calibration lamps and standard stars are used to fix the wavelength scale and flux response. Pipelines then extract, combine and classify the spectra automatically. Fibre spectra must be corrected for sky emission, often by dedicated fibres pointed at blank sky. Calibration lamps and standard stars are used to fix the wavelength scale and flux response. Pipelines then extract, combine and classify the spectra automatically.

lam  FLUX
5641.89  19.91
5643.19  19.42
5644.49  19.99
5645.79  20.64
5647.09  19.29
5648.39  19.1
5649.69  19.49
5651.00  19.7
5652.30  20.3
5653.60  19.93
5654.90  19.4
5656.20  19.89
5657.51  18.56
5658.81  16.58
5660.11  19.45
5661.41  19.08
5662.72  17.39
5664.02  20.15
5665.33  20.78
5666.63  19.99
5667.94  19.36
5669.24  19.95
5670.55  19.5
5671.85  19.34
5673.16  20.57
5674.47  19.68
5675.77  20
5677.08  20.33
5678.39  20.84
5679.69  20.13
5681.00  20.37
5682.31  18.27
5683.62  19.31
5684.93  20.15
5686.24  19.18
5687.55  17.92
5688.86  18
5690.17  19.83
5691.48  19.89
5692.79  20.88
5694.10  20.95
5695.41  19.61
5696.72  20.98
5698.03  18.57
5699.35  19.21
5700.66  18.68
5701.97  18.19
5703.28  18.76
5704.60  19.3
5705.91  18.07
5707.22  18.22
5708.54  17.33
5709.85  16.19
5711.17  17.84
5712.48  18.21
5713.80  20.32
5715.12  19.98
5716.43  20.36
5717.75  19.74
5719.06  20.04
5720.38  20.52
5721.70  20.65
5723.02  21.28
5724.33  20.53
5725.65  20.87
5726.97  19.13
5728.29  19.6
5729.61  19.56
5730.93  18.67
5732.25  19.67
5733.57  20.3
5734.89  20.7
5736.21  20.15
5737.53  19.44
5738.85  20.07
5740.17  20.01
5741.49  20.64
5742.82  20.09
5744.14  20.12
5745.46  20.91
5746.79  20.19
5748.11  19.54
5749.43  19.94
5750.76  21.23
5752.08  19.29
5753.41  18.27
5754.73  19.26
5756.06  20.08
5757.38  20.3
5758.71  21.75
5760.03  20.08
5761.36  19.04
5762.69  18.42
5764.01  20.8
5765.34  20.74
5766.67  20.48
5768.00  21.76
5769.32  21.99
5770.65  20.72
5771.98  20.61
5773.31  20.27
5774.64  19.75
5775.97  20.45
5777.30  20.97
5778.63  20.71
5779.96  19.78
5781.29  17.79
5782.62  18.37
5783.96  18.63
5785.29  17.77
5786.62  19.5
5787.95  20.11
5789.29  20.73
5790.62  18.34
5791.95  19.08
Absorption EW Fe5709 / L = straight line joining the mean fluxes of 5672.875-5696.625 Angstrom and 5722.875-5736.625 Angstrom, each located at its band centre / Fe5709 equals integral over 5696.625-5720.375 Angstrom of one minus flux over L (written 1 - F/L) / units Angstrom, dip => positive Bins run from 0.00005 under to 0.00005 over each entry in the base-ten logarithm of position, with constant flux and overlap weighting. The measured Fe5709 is 1.2 Angstrom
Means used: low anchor 19.8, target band 18.9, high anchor 20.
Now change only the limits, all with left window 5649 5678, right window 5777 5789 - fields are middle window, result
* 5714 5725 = -0.6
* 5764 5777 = -1.0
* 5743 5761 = -0.7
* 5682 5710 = 0.6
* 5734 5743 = -0.4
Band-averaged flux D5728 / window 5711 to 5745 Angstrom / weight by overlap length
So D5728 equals 20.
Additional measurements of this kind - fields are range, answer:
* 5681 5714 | 19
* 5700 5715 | 18.3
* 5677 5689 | 19.5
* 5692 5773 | 19.8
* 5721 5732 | 20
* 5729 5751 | 20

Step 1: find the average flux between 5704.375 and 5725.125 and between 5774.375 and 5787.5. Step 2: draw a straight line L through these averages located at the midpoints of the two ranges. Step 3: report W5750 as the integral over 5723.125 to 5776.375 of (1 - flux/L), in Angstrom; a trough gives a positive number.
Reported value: -2.2 Angstrom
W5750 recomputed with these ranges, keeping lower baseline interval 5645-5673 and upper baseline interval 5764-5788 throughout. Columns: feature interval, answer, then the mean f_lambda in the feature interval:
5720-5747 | -0.44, 20.1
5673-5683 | -0.23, 20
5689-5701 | -0.10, 19.8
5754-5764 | 0.03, 19.9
